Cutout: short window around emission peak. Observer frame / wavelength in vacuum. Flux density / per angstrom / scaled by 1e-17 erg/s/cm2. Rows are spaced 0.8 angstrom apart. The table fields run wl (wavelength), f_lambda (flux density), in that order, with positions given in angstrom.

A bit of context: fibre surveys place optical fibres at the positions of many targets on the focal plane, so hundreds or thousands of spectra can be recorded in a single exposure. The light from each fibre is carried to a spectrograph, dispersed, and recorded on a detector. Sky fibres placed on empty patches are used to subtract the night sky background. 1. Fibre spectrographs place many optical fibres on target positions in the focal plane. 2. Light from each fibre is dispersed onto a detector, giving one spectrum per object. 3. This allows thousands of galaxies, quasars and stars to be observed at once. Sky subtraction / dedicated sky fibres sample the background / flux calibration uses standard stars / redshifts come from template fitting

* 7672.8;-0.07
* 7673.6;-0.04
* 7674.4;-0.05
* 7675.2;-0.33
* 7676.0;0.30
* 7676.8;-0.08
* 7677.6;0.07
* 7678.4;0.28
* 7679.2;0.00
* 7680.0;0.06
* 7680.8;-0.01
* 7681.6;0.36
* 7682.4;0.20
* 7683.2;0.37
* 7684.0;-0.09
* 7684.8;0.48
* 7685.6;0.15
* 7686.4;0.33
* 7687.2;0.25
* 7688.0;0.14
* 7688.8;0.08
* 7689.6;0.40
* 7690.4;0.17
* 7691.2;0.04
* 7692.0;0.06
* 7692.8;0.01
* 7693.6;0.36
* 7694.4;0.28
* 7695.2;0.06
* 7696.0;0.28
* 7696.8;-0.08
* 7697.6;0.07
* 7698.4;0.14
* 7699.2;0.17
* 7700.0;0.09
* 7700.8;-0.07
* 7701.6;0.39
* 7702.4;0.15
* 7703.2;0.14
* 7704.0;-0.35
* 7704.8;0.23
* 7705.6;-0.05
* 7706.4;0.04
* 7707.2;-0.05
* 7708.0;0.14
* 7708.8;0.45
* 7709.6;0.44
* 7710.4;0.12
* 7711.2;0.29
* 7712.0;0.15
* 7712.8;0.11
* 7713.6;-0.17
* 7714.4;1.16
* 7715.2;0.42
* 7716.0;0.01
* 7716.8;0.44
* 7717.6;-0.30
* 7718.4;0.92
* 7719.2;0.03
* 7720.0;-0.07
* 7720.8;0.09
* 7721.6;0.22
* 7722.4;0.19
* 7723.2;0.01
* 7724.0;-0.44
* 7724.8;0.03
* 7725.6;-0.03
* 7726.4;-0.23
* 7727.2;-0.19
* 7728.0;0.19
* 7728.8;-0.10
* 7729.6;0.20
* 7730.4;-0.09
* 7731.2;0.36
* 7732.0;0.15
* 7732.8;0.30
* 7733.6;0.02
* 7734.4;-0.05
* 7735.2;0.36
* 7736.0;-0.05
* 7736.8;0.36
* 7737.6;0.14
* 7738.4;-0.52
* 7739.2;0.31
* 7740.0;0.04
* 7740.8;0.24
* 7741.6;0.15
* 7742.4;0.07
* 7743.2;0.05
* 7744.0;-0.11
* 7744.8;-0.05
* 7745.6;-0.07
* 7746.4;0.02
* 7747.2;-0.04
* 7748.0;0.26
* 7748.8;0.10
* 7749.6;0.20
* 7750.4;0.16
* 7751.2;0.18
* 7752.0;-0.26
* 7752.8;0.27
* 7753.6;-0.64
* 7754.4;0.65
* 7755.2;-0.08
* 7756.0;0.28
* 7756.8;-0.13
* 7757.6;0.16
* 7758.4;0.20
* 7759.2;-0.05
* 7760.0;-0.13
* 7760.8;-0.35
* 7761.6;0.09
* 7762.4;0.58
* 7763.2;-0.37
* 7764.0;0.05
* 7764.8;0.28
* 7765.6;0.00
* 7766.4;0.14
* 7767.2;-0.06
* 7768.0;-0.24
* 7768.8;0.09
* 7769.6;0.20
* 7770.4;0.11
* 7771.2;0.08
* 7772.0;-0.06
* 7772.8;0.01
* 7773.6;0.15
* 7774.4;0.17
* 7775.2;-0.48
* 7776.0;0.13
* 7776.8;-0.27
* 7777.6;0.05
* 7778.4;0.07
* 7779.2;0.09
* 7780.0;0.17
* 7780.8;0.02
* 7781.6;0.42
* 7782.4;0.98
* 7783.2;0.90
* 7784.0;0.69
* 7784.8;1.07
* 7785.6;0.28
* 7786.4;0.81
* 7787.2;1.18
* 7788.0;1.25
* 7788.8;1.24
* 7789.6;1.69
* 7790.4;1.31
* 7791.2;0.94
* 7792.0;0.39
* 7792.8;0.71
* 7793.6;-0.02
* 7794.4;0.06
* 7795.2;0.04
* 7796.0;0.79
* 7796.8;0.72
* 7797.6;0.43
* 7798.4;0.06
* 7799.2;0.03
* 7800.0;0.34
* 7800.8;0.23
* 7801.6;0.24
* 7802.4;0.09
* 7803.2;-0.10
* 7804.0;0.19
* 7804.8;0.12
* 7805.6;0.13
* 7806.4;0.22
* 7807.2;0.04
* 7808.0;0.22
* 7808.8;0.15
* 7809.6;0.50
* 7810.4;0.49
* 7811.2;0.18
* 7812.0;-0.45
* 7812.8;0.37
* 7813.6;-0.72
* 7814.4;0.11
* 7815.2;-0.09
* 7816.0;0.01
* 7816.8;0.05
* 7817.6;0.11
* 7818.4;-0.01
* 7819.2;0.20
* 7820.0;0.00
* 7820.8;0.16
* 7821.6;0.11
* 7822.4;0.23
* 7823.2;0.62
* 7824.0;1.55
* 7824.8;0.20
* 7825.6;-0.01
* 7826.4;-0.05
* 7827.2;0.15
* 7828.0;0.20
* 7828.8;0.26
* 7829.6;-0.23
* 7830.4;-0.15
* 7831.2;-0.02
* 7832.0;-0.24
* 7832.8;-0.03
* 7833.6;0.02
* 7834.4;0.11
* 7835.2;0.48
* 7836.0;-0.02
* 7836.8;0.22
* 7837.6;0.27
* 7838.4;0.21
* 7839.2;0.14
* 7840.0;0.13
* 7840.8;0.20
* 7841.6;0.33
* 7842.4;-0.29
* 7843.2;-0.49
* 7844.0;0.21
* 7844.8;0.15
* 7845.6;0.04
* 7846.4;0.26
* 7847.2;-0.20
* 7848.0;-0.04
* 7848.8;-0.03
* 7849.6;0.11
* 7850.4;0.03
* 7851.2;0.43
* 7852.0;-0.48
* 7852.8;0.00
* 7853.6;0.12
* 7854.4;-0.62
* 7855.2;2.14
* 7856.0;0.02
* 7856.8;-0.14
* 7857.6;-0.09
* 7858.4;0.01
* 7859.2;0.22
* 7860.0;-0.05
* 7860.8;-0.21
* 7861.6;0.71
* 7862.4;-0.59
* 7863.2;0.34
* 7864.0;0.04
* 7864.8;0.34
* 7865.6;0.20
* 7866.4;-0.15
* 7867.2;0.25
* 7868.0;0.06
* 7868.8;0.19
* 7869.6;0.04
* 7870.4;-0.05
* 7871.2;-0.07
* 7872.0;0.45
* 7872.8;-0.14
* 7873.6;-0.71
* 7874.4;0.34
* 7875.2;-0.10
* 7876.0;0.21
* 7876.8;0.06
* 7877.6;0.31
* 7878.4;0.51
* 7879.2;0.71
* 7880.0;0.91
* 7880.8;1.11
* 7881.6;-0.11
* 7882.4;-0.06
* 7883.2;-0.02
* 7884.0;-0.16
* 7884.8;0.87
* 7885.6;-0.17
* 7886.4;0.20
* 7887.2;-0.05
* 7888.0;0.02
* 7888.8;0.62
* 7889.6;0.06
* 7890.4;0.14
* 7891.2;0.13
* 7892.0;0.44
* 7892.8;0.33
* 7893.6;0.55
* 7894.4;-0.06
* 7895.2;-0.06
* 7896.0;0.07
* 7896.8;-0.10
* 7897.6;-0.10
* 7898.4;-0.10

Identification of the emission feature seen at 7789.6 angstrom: [O II]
